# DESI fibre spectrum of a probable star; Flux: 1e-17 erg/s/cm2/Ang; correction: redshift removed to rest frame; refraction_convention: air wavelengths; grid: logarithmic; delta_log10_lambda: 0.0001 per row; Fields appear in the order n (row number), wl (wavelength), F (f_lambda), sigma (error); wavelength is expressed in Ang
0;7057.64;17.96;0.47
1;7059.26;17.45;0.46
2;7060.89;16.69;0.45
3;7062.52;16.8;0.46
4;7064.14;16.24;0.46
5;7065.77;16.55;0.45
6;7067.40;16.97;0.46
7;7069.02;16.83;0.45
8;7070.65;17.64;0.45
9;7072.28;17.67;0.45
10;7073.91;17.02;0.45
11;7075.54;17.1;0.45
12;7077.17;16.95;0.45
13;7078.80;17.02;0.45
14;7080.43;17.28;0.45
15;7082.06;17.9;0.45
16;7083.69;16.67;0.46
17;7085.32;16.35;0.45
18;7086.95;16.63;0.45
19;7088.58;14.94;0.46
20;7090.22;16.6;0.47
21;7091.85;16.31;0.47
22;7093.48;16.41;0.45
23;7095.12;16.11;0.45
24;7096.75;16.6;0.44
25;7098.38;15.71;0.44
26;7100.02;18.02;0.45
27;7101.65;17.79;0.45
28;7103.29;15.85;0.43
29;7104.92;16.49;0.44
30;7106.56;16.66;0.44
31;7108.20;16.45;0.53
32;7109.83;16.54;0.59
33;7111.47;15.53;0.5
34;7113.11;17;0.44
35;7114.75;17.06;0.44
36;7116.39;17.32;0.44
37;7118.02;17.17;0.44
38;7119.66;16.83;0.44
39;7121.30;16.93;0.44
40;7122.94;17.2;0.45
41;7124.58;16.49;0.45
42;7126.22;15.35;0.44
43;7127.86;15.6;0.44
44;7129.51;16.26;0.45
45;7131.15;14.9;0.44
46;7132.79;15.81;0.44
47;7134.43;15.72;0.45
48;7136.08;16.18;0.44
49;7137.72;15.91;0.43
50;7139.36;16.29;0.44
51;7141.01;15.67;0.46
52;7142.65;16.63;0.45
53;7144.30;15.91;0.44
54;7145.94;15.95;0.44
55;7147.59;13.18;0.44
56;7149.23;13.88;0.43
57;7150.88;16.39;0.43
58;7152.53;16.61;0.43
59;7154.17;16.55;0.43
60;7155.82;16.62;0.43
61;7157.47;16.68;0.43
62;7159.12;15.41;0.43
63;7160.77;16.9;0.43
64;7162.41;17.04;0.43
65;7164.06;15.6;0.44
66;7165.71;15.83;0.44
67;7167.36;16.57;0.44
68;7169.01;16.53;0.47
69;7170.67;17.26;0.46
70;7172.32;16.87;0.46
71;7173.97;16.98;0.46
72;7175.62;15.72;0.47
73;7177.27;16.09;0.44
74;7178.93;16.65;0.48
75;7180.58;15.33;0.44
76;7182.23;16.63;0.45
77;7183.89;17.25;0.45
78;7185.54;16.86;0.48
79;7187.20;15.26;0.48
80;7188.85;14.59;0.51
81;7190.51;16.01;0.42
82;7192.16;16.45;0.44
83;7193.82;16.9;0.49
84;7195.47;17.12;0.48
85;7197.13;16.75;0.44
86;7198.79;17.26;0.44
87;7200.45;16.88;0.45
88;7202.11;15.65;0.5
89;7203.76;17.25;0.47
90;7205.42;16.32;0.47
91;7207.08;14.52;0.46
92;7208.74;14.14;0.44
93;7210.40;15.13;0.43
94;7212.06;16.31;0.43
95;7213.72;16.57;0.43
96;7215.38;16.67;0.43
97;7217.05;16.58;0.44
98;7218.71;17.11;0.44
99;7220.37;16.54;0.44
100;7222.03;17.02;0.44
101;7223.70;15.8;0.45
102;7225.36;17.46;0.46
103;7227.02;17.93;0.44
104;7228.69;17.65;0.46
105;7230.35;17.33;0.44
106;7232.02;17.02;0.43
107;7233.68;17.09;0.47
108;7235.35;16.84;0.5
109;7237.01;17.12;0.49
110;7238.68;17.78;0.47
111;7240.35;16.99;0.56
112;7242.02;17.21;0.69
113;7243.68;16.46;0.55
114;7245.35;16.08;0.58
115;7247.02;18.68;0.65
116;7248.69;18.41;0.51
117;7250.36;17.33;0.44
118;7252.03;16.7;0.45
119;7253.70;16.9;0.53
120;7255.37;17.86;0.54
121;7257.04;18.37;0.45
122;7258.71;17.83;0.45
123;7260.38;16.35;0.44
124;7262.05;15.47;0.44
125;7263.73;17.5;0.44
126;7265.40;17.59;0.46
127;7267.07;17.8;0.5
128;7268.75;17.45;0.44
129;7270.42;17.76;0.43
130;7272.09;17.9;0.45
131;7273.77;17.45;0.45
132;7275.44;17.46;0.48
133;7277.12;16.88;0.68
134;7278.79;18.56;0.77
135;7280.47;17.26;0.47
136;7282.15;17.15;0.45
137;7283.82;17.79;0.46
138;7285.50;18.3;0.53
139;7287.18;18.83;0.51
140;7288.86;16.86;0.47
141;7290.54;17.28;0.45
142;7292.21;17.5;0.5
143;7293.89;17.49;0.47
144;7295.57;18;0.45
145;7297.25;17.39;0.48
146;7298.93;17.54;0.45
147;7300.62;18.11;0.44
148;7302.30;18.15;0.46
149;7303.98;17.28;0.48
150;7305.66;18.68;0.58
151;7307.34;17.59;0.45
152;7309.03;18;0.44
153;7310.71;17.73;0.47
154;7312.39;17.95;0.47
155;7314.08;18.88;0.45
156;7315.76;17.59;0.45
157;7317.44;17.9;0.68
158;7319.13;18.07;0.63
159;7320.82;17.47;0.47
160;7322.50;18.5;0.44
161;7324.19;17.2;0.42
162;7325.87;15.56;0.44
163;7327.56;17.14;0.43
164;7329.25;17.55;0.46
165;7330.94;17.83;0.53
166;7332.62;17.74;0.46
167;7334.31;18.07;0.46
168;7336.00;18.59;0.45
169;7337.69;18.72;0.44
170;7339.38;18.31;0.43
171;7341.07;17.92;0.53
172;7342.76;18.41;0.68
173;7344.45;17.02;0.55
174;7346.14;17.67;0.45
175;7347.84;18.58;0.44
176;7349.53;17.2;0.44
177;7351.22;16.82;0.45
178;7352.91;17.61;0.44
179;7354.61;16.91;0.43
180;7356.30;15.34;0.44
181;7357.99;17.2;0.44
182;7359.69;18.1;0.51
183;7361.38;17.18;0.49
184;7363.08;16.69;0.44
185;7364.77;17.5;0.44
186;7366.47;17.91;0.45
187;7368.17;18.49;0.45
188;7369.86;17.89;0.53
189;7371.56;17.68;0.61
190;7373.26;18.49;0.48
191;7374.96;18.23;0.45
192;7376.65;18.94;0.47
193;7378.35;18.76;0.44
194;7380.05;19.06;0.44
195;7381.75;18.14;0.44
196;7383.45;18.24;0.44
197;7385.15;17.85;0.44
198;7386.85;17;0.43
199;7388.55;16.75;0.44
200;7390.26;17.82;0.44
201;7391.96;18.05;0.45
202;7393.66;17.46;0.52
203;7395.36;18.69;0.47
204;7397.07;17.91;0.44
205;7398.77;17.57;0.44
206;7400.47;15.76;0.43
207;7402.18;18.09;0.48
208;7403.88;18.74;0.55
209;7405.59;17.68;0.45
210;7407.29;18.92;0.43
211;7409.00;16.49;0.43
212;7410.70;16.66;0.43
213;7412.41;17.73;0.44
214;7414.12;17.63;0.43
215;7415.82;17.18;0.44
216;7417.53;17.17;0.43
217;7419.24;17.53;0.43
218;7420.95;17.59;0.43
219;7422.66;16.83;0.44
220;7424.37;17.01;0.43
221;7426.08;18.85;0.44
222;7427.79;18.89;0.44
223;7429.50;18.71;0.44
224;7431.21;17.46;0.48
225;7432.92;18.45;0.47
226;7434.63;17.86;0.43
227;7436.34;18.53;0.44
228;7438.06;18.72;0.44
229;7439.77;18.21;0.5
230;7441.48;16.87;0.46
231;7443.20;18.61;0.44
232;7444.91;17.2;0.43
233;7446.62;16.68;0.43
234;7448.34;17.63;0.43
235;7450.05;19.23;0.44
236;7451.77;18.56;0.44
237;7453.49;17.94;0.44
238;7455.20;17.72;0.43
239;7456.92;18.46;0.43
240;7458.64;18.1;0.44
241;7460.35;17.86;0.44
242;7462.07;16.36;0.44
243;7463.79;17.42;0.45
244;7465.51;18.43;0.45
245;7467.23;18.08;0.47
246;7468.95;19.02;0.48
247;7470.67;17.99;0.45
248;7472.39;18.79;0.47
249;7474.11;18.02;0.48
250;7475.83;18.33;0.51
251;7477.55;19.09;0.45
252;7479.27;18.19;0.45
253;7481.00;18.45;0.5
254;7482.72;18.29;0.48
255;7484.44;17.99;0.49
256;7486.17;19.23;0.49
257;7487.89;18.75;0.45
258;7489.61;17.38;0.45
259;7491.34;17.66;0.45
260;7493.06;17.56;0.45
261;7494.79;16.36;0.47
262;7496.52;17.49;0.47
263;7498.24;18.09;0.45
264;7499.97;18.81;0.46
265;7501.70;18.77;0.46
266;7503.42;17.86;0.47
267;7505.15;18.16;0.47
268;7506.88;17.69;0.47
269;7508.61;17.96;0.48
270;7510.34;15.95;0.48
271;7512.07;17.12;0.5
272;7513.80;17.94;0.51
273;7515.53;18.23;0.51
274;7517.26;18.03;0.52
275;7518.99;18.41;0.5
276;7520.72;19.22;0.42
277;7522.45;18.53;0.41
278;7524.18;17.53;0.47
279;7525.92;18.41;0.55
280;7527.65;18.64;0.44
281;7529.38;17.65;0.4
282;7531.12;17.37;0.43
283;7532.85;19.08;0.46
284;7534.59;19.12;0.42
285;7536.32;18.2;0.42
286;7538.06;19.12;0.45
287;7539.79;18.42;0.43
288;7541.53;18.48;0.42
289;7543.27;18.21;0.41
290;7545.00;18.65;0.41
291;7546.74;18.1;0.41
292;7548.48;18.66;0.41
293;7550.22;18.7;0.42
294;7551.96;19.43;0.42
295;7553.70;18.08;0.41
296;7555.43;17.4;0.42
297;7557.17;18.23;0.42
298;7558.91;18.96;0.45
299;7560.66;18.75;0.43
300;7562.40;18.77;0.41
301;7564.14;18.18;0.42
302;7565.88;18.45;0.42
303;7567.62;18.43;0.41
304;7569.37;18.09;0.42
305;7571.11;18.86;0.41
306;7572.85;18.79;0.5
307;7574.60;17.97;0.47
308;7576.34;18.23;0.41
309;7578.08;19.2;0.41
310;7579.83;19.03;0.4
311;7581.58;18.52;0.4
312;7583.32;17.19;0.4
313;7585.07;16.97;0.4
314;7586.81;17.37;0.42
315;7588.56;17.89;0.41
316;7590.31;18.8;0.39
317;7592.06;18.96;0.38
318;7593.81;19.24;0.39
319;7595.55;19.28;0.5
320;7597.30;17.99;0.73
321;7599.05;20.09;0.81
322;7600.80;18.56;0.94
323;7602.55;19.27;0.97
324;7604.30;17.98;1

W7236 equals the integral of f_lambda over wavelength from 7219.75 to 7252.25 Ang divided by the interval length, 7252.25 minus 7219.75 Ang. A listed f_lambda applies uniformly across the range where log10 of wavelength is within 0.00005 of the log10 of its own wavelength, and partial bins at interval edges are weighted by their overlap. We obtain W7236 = 17.2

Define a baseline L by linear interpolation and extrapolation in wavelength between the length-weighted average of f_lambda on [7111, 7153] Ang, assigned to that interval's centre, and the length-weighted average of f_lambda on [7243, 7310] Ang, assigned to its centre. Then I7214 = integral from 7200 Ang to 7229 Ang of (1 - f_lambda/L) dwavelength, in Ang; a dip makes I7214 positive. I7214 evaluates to 0.9 Ang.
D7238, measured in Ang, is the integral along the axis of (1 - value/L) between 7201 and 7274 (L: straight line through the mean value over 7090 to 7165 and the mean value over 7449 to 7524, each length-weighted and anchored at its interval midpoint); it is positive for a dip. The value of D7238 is -0.6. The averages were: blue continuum 16.3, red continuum 18.1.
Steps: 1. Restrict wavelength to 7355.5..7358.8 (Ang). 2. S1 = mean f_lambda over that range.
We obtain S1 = 16.3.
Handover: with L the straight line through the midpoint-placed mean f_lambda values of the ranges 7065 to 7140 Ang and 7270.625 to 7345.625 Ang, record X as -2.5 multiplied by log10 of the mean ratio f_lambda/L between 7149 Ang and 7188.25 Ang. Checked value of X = 0.041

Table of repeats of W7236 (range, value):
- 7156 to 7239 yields 16.5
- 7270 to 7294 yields 17.6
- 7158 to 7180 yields 16.4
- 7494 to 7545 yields 18.1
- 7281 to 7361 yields 17.7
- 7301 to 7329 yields 17.7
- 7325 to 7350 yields 17.8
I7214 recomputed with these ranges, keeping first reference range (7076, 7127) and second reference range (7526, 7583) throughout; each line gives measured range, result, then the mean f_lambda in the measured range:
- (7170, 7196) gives 1.0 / 16.4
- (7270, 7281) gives -0.2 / 17.6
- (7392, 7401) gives 0.1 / 17.6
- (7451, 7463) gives 0.2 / 17.9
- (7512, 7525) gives 0.1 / 18.2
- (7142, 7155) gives 0.9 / 15.6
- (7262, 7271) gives 0.0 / 17.4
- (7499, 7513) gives 0.4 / 17.8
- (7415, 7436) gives 0.2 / 17.8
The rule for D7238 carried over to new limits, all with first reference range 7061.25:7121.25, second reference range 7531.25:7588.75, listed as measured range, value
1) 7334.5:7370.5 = 0.1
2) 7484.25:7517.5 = 0.6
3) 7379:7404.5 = 0.0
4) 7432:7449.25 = 0.1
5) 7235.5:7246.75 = 0.2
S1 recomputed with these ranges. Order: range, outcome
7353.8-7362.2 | 17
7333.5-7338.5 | 18.5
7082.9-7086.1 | 16.5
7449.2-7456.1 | 18.3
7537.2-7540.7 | 18.8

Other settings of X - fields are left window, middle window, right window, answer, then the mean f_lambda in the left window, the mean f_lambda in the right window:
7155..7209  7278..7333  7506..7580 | -0.045 mag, 16.3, 18.3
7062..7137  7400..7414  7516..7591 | 0.015 mag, 16.6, 18.4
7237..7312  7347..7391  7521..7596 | 0.008 mag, 17.5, 18.4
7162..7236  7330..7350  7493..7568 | -0.050 mag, 16.5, 18.2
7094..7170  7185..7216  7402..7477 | 0.033 mag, 16.3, 17.9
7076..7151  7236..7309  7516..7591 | -0.029 mag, 16.3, 18.4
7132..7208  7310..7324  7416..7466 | -0.054 mag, 16.2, 17.9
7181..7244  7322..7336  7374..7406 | -0.001 mag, 16.6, 17.9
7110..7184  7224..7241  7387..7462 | -0.037 mag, 16.2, 17.8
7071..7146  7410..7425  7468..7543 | 0.034 mag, 16.5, 18.2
